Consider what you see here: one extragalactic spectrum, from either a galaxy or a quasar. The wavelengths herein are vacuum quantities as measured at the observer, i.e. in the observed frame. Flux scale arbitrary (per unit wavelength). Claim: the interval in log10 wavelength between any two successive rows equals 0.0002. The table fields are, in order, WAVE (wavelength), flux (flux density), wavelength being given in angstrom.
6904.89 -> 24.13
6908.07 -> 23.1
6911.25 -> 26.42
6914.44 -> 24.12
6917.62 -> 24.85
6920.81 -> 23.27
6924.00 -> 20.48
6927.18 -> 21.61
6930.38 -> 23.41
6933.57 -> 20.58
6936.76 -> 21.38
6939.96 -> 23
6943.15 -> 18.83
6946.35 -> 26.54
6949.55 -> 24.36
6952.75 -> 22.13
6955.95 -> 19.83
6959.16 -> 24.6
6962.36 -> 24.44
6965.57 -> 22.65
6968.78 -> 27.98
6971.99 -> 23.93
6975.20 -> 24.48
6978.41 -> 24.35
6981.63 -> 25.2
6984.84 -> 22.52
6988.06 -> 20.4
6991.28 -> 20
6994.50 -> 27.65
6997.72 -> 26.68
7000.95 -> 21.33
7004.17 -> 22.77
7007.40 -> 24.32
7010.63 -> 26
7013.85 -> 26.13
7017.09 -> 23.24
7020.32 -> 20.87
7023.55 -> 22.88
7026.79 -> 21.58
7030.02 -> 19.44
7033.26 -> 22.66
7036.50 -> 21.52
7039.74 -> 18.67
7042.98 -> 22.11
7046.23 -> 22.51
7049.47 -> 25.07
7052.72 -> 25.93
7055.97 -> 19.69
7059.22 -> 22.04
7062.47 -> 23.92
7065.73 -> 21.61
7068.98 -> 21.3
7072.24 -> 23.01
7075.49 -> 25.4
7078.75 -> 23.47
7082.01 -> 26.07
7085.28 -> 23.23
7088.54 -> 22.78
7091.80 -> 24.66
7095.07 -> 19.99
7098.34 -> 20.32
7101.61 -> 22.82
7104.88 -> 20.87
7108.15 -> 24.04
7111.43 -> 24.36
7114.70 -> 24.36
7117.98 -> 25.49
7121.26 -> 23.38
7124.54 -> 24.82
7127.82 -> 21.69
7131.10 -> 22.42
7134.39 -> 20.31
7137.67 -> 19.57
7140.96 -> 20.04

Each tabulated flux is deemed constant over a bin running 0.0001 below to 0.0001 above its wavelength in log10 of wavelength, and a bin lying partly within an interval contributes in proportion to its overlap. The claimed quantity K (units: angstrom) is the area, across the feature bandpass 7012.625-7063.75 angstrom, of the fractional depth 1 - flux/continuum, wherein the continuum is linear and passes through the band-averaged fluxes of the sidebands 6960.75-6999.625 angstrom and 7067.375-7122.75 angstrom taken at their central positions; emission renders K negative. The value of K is 2.9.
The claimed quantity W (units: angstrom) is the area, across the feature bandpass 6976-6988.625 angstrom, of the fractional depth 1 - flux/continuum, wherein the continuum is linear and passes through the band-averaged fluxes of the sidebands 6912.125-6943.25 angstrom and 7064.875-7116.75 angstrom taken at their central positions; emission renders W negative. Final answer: -0.45 angstrom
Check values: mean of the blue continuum 22.4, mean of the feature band 23.4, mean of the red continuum 23.1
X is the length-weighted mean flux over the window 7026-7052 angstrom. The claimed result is 21.9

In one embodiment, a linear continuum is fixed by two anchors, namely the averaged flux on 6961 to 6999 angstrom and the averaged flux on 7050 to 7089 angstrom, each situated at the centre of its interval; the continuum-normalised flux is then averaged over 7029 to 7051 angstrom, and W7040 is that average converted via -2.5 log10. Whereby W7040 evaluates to 0.09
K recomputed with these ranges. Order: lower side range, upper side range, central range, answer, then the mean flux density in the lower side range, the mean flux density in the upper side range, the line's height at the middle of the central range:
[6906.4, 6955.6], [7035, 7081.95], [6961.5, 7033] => -2.4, 22.9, 22.7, 22.8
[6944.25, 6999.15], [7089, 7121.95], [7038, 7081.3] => 1.1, 23.9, 23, 23.3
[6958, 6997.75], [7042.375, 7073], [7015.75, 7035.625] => 1.3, 24.1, 22.7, 23.3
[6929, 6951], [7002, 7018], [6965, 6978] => -0.8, 22.6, 24.4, 23.4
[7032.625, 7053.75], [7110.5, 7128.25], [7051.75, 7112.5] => 1.3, 22.5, 24.2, 23.4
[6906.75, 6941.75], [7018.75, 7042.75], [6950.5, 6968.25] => -0.6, 22.9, 21.2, 22.3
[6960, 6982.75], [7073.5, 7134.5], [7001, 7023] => 0.5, 24.7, 23.3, 24.3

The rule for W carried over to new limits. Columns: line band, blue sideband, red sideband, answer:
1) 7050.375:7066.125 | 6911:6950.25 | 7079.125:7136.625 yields 0.1 angstrom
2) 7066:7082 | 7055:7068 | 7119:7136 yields -1.0 angstrom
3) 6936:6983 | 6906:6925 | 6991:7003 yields 0.9 angstrom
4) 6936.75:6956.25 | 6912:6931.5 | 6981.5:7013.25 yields 0.6 angstrom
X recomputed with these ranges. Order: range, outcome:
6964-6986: 24.5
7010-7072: 22.4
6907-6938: 22.9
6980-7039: 23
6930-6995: 23.2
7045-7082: 23.2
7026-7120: 22.7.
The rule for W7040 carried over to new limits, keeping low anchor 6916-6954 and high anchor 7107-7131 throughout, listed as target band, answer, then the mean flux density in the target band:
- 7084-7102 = 0.070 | 22.2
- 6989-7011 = -0.039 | 23.9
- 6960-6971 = -0.098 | 24.9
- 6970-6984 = -0.075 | 24.5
